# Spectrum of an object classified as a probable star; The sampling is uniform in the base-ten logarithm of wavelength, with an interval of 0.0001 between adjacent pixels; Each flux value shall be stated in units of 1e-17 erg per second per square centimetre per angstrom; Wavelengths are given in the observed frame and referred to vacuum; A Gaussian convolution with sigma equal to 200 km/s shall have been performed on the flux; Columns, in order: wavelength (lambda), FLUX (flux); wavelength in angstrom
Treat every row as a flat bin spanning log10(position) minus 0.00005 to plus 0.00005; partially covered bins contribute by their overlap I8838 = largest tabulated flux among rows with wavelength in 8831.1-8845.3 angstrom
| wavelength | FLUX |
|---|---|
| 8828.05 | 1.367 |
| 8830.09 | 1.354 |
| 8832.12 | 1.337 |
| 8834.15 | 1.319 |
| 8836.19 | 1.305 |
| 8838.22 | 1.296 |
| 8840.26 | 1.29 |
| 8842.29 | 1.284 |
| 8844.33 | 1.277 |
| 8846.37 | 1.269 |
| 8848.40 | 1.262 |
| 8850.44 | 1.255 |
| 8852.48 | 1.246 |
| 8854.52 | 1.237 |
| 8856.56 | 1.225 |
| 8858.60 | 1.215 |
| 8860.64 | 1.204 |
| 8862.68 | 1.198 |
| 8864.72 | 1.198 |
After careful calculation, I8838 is 1.337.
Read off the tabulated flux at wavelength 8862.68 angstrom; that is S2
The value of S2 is 1.198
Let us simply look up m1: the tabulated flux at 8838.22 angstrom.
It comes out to 1.296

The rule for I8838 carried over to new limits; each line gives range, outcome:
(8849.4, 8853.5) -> 1.255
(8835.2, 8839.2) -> 1.305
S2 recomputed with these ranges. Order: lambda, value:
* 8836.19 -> 1.305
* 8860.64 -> 1.204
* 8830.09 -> 1.354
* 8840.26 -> 1.29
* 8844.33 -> 1.277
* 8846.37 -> 1.269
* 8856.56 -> 1.225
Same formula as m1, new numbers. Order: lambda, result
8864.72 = 1.198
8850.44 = 1.255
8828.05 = 1.367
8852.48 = 1.246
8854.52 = 1.237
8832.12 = 1.337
